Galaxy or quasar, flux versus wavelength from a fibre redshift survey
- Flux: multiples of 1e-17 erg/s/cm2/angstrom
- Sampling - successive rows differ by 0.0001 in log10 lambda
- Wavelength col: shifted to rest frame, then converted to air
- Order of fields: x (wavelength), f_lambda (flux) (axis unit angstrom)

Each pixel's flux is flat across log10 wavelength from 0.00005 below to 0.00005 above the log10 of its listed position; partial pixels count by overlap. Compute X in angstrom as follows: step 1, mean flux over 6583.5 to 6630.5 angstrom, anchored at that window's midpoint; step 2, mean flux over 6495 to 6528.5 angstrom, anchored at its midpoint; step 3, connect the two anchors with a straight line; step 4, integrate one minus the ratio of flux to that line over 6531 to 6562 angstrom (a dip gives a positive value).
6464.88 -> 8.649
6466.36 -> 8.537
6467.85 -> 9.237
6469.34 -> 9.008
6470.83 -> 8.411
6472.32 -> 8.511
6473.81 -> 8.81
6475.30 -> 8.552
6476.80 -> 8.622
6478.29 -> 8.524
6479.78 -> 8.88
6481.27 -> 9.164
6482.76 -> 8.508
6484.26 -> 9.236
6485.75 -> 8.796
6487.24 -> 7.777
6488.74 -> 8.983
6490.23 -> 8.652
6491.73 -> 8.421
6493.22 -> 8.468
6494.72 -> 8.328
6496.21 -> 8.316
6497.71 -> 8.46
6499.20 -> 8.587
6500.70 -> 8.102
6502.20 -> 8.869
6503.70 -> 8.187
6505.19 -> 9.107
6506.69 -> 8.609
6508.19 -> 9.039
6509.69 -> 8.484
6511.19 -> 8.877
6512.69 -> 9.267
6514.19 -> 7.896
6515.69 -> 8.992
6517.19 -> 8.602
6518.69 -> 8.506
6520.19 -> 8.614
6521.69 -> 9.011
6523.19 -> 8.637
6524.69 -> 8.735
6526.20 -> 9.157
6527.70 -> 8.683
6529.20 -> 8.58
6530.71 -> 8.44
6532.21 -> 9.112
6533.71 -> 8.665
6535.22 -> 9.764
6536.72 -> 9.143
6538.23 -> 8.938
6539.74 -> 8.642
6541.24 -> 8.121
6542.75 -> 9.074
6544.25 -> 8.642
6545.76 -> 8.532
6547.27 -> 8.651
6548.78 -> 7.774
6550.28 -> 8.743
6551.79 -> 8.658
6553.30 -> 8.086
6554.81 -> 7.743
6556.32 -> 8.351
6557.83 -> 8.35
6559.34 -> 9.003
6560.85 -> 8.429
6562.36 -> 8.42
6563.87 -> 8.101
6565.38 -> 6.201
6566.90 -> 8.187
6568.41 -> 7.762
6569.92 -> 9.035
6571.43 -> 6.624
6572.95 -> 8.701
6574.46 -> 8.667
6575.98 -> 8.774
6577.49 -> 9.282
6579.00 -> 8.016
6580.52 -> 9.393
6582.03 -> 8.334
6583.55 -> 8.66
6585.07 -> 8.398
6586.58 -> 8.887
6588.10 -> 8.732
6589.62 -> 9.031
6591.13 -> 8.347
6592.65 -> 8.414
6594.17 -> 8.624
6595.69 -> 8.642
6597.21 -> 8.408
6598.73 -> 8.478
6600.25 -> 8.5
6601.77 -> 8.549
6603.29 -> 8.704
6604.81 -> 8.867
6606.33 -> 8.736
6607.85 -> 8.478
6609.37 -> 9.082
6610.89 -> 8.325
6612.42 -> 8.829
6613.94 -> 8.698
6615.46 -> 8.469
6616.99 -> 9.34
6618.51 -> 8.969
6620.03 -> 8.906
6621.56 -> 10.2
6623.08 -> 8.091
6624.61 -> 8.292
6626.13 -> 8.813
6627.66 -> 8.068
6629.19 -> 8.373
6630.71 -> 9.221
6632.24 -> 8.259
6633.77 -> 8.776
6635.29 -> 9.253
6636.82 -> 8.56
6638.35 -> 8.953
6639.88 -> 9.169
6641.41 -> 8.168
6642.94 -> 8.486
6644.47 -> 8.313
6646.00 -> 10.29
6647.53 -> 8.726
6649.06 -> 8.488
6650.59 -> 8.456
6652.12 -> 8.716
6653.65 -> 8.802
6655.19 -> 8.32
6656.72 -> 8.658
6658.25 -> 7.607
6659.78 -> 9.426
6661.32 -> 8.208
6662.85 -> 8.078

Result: 0.2 angstrom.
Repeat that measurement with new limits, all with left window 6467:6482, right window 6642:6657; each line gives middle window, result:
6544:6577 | 1.9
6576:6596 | 0.1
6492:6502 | 0.4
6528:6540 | -0.2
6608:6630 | 0.0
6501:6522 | 0.1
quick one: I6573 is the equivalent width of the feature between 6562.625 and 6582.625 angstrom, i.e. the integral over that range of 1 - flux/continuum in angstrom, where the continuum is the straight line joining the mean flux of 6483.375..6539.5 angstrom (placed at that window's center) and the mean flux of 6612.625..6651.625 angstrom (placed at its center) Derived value 1.1 angstrom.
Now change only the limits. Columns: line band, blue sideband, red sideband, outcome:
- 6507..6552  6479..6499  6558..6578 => -1.7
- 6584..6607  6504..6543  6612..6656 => 0.4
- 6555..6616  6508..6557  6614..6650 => 1.8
